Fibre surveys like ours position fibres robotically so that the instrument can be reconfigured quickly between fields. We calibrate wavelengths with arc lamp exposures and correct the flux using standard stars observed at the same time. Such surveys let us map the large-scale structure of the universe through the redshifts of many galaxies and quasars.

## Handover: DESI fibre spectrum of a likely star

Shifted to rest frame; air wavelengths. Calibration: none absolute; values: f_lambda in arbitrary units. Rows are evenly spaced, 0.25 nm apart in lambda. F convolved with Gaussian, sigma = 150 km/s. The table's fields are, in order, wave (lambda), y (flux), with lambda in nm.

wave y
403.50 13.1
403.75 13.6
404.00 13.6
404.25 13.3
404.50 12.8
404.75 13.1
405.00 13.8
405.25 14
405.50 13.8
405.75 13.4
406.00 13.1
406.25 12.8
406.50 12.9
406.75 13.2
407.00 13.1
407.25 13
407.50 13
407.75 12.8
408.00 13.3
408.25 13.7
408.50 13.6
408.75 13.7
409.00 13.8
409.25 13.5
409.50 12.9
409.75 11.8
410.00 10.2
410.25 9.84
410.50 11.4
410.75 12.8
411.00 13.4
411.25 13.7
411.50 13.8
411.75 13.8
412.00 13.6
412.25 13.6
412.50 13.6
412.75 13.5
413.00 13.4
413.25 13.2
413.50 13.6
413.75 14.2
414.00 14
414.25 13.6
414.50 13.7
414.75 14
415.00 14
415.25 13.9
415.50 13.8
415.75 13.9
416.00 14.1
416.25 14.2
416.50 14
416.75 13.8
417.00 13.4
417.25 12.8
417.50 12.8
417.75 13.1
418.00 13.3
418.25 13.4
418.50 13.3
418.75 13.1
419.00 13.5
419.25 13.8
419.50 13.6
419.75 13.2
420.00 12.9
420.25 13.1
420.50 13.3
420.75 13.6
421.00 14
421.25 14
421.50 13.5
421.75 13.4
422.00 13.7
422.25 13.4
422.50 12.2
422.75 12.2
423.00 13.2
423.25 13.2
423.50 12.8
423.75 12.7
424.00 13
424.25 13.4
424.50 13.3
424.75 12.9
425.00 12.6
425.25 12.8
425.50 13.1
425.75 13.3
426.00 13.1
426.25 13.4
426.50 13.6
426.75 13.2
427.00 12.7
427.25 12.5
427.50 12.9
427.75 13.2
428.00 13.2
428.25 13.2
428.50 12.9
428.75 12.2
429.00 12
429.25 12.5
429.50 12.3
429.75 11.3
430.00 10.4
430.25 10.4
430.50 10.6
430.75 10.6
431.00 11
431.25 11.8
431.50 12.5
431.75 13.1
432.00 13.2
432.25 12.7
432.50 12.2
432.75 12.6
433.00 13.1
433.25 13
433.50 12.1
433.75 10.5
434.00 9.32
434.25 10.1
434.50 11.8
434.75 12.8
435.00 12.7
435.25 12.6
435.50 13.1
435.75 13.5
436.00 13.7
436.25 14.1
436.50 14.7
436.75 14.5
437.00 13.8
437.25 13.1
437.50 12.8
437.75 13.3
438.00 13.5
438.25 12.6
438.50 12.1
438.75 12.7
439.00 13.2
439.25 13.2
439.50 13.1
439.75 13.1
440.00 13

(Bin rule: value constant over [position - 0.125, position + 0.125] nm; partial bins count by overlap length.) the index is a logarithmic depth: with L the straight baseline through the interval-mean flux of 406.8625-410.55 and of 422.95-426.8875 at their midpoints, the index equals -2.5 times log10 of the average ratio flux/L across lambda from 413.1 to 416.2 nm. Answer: -0.08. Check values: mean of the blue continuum 12.7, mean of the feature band 13.8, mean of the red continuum 13.1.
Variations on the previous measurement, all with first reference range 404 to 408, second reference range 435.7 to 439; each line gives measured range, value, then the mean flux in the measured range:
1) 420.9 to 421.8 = -0.03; 13.7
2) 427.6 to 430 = 0.08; 12.4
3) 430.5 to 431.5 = 0.19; 11.2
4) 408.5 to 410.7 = 0.08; 12.2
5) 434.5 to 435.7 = 0.05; 12.7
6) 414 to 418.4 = -0.03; 13.6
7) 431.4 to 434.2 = 0.10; 12.2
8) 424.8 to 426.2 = 0.03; 13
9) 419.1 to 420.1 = -0.01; 13.4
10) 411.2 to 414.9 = -0.03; 13.7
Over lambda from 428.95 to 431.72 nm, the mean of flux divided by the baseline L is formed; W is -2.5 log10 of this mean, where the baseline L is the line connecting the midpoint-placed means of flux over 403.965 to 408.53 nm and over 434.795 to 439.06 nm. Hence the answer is 0.16 mag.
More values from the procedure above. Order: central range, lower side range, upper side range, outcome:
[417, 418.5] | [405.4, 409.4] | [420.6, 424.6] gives 0.01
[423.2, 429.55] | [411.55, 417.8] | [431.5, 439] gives 0.02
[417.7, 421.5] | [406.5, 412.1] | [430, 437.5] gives -0.06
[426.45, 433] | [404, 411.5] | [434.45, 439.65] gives 0.08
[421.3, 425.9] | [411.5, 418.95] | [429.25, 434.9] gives -0.03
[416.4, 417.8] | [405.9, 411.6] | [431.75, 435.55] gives -0.06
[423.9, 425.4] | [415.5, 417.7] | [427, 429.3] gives 0.00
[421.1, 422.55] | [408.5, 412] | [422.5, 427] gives -0.04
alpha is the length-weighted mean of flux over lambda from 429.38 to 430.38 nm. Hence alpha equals 11.1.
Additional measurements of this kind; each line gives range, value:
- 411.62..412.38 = 13.7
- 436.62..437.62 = 13.6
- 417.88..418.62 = 13.3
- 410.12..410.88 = 11.4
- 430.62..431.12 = 10.8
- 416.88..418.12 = 13.1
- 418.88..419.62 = 13.6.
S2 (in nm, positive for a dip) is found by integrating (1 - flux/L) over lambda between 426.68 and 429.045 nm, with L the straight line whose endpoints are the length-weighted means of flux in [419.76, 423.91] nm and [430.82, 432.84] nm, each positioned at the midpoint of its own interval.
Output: -0.03 nm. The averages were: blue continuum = 13.2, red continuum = 12.3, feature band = 12.8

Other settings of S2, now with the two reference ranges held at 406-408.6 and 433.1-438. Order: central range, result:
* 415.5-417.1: -0.11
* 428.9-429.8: 0.05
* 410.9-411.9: -0.05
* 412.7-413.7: -0.03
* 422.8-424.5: -0.02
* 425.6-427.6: -0.04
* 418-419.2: -0.04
